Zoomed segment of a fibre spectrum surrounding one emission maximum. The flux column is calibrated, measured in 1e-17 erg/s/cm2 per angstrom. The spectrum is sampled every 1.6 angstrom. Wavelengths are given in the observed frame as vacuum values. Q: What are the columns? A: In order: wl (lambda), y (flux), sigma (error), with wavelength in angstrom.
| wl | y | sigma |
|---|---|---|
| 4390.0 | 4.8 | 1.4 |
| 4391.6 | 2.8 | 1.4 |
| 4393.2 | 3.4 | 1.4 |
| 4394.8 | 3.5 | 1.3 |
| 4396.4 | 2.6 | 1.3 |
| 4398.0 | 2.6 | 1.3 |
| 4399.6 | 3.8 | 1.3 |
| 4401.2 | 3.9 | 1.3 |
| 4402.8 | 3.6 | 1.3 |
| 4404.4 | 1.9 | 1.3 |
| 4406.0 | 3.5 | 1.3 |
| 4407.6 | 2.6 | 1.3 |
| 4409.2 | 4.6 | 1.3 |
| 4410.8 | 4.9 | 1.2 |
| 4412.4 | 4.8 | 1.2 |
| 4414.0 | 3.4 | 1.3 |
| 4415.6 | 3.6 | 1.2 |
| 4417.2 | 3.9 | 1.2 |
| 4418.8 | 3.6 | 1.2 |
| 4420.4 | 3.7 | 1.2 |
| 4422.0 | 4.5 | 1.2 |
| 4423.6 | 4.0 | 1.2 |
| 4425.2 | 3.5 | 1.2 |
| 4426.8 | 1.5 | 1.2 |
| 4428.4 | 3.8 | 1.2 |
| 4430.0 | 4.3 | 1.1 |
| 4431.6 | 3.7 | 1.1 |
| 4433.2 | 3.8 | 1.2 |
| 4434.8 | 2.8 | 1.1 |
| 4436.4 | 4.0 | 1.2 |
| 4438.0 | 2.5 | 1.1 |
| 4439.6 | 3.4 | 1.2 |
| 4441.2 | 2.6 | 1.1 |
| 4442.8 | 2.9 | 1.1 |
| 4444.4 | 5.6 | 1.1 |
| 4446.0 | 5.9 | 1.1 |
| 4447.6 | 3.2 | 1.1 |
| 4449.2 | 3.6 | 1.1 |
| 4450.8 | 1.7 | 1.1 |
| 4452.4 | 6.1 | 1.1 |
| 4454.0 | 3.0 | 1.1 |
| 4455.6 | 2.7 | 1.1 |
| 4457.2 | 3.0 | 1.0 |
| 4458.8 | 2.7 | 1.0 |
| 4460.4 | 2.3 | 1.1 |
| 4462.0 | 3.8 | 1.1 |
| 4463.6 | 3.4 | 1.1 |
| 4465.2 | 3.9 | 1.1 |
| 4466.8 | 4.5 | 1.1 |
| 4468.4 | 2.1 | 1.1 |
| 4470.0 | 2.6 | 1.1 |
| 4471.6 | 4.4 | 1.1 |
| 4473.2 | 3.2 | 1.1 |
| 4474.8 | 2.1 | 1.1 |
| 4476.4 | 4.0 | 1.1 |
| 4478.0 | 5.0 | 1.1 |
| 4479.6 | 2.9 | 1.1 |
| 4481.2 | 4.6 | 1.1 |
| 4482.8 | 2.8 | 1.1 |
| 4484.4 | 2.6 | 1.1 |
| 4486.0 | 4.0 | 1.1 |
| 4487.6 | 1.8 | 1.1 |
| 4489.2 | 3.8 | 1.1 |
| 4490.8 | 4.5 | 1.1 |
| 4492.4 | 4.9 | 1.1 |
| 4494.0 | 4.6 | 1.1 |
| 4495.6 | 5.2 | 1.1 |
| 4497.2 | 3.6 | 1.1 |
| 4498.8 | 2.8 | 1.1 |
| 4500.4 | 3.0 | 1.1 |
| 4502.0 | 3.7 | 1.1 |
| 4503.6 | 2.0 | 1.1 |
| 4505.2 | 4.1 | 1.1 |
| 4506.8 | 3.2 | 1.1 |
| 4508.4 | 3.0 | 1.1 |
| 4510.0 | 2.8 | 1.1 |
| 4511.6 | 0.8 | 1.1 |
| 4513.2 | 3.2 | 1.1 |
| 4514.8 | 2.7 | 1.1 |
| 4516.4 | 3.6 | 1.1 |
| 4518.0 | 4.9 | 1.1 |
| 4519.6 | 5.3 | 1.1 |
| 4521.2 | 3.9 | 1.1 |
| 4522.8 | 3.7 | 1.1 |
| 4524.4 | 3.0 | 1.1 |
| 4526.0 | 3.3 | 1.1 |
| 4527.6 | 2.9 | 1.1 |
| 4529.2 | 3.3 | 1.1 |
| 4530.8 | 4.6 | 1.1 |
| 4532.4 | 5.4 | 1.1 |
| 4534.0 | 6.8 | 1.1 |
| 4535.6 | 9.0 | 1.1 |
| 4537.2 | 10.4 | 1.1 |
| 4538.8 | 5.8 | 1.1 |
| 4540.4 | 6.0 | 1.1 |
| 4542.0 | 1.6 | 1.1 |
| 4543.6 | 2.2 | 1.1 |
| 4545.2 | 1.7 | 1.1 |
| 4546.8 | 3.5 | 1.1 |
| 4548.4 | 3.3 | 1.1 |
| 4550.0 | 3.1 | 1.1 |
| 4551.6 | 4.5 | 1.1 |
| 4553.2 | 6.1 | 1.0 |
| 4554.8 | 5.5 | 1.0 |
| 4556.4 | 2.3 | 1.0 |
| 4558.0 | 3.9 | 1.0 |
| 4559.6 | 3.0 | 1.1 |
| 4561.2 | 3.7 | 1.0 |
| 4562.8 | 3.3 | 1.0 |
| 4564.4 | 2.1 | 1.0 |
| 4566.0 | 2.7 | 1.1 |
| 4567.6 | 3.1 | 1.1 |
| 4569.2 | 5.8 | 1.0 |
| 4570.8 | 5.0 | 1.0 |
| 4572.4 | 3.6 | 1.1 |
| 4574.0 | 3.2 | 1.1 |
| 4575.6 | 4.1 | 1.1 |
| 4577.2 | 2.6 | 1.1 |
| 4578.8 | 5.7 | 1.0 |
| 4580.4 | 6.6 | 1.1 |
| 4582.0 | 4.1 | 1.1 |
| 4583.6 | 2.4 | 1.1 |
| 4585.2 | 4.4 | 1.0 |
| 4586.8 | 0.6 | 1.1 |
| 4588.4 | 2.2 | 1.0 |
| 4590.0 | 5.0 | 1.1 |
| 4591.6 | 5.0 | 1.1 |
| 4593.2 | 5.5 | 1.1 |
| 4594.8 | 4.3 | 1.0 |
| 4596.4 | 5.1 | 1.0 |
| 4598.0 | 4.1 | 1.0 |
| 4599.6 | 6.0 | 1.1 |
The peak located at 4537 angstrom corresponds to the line [O II] 3727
